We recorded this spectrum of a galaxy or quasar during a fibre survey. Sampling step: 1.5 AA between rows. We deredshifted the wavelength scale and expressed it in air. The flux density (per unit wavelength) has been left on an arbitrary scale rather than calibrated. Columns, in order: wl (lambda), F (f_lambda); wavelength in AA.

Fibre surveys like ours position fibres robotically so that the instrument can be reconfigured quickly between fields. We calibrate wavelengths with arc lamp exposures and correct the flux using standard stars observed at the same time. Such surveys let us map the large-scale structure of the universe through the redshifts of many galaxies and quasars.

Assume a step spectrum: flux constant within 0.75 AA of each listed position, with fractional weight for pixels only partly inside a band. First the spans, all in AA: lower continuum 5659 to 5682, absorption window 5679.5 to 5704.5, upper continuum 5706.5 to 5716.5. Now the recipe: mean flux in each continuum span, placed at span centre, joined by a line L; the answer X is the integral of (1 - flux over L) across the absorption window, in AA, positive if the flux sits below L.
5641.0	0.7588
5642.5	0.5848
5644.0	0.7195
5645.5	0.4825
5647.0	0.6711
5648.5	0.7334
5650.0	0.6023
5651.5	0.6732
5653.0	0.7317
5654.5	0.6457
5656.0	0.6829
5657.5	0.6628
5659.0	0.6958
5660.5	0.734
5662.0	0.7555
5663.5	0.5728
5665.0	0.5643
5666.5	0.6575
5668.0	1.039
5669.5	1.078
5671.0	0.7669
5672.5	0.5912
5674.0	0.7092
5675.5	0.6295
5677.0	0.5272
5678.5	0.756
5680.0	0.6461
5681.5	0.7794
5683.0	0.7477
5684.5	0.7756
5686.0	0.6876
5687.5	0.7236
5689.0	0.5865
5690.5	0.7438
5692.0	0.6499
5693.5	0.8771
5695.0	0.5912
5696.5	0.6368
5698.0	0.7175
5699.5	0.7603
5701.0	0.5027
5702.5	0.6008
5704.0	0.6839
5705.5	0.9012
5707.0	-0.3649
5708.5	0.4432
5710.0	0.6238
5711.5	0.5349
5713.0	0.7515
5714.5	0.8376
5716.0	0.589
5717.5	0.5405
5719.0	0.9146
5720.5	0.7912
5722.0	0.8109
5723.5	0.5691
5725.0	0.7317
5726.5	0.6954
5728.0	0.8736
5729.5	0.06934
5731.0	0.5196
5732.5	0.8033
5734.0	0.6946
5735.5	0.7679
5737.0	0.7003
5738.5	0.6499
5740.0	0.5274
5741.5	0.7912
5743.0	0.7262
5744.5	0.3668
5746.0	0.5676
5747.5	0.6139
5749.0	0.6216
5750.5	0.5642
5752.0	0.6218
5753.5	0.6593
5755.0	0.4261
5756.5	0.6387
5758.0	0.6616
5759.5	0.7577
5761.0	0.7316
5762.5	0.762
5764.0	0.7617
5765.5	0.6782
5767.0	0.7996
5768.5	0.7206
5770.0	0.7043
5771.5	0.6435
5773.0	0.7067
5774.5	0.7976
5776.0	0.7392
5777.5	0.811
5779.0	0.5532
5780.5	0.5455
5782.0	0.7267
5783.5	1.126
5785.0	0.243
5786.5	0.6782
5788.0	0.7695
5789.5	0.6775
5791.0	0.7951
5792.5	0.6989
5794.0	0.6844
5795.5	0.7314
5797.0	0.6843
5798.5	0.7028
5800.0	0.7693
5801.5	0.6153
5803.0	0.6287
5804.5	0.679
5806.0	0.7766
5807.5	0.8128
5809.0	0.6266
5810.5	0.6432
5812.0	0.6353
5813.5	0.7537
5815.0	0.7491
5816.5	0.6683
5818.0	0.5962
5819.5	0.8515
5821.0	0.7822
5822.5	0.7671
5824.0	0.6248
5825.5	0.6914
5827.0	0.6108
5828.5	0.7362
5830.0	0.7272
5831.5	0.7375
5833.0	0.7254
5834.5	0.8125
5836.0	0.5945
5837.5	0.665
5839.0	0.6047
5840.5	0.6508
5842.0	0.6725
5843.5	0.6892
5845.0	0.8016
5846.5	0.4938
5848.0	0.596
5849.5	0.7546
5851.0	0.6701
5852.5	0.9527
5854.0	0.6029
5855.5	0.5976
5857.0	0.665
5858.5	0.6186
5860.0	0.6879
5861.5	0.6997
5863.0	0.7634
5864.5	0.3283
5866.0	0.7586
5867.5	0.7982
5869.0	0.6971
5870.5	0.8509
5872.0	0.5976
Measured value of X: -3.39 AA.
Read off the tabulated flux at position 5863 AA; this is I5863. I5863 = 0.7634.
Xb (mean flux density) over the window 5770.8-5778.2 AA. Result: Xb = 0.74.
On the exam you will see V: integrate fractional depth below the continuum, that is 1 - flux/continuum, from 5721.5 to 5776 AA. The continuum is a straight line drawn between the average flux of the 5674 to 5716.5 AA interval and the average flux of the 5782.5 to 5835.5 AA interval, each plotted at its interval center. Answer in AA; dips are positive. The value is 1.1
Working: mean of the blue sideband 0.642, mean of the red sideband 0.708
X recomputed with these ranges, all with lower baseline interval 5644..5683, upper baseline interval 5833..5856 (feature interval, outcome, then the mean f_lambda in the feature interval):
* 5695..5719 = 3.41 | 0.594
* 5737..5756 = 2.47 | 0.599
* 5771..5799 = -0.65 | 0.701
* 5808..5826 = -0.49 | 0.701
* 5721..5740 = 1.01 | 0.654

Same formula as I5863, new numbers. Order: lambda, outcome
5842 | 0.6725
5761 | 0.7316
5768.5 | 0.7206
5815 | 0.7491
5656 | 0.6829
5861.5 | 0.6997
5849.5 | 0.7546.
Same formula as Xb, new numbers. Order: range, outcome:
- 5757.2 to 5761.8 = 0.717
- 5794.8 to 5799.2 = 0.706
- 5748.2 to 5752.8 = 0.603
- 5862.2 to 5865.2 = 0.552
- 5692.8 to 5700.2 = 0.715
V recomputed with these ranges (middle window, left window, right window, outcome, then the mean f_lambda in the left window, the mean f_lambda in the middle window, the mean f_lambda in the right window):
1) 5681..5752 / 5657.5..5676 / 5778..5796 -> 6.9 AA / 0.731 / 0.644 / 0.687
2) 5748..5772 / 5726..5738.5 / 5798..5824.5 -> -0.3 AA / 0.64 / 0.672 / 0.705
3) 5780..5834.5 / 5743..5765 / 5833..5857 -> -3.8 AA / 0.629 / 0.704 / 0.678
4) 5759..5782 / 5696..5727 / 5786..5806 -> -1.1 AA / 0.631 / 0.714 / 0.704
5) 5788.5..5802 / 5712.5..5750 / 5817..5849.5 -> -0.6 AA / 0.66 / 0.709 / 0.689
